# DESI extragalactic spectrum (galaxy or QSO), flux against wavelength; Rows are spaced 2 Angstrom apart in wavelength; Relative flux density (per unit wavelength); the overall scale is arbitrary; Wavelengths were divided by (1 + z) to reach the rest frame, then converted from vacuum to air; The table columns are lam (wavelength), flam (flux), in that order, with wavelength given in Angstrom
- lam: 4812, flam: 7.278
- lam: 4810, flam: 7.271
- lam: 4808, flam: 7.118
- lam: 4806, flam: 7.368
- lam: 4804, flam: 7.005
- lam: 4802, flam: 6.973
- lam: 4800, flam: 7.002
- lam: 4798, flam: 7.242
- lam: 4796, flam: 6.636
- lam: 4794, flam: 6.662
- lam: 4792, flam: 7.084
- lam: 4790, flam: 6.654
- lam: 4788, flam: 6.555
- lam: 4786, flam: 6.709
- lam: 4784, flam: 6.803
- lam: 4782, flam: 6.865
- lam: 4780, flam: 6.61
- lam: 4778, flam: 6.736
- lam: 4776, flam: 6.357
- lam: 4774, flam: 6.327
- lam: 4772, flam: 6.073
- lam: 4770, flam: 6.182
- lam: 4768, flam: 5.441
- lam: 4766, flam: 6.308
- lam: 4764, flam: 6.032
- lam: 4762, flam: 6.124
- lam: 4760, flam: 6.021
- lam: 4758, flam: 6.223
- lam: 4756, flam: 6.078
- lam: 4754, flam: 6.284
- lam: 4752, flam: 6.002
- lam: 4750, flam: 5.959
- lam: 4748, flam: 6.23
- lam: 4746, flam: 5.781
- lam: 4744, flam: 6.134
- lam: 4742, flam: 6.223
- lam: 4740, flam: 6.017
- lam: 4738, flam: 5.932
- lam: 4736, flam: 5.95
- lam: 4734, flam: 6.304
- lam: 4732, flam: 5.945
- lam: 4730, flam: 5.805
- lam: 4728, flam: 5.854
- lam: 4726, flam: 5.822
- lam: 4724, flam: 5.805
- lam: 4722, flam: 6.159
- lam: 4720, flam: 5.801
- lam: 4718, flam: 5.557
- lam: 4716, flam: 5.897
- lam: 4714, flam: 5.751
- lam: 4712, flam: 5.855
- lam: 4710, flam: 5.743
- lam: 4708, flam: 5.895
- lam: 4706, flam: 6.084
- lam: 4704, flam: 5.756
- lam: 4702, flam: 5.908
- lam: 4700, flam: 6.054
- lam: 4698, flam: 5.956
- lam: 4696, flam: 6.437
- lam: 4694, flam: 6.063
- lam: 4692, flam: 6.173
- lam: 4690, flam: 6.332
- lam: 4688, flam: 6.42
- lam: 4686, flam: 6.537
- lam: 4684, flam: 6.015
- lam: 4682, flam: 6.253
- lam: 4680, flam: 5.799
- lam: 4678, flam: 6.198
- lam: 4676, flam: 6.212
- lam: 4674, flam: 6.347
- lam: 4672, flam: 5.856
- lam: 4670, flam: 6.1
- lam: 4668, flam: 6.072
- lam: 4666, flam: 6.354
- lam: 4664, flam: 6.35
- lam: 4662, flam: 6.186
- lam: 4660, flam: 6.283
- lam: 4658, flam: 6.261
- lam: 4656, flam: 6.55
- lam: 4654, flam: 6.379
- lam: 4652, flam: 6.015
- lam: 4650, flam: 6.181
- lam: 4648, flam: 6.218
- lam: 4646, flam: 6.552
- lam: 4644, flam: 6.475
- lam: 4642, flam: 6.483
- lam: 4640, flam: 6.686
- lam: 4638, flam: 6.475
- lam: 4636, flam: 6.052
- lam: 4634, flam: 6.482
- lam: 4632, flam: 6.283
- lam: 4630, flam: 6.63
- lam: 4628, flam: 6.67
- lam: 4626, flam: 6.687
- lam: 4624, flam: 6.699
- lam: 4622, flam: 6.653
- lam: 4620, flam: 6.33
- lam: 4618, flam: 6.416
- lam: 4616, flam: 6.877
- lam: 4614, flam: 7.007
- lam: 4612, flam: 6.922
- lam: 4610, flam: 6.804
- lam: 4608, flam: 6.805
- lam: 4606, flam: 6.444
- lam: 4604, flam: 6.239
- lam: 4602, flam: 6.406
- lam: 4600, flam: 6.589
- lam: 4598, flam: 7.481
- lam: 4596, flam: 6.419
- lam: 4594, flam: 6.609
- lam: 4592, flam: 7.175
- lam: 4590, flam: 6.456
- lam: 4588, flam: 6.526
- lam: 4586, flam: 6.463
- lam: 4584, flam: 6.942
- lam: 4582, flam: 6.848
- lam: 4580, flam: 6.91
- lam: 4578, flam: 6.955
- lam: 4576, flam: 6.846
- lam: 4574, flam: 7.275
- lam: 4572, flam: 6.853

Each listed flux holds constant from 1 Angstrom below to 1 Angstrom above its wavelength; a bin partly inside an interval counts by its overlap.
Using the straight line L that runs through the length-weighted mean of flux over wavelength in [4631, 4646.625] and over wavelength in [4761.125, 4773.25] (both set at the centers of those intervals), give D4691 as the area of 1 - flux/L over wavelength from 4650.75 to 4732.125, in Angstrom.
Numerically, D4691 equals 2.6 Angstrom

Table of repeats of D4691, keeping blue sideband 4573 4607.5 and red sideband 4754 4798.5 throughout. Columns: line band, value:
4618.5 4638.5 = 0.5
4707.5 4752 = 3.9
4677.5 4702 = 1.5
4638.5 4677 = 1.9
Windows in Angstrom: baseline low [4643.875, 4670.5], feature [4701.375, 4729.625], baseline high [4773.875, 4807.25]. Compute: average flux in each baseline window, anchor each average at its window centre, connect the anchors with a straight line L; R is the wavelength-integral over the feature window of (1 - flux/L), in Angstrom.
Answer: 2.89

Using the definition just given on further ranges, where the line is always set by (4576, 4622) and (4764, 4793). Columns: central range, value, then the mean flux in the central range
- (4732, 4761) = 1.92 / 6.08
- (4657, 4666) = 0.47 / 6.28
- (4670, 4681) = 0.87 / 6.08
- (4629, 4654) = 1.03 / 6.38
